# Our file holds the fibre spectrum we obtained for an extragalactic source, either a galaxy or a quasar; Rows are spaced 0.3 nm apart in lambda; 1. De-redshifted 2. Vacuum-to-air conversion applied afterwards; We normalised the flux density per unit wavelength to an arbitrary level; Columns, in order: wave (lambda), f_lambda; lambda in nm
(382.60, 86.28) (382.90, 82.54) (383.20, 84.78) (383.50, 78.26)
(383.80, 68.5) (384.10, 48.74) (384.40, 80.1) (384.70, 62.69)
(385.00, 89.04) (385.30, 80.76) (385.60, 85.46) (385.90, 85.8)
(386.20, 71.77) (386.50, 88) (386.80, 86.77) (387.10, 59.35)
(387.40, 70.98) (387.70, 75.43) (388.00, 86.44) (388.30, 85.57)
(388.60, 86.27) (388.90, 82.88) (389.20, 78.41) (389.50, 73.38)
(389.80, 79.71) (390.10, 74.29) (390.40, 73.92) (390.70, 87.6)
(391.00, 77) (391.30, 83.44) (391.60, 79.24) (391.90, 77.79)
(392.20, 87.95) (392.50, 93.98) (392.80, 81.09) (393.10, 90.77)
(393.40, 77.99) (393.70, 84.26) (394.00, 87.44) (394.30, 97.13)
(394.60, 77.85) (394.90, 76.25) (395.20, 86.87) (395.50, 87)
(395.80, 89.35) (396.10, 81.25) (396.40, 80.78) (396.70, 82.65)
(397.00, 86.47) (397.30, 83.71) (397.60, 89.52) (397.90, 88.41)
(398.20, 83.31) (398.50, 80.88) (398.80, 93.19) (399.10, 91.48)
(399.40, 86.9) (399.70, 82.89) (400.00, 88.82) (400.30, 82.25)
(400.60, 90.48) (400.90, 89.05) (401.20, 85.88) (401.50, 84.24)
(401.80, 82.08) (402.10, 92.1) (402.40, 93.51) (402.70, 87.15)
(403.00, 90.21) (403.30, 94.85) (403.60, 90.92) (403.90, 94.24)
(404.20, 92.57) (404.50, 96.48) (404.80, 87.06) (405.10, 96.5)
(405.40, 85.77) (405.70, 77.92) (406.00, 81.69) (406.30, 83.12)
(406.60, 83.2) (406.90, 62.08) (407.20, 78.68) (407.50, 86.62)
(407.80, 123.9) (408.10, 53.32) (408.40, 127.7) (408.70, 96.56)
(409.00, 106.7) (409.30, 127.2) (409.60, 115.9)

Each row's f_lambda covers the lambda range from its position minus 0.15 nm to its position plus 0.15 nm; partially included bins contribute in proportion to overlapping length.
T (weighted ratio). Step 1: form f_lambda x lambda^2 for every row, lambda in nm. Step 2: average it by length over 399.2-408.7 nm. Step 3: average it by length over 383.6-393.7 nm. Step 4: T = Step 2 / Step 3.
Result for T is 1.2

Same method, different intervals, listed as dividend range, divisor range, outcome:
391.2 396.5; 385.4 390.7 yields 1.10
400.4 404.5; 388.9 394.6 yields 1.15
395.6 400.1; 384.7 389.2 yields 1.13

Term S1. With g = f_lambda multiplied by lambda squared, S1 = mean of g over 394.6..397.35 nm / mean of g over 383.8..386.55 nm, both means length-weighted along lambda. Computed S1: 1.16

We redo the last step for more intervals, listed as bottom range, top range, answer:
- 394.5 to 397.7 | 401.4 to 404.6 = 1.12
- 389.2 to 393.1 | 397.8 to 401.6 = 1.12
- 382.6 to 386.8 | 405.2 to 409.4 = 1.30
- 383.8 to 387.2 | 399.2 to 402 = 1.22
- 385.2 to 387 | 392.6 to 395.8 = 1.07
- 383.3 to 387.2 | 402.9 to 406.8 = 1.28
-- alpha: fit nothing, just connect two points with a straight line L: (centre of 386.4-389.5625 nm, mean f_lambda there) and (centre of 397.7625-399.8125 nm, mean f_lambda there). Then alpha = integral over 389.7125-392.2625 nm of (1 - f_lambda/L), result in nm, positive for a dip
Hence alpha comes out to 0.05 nm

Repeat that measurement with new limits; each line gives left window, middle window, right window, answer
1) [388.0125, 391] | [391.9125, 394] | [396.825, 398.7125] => -0.08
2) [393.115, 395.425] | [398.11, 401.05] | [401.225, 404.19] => 0.03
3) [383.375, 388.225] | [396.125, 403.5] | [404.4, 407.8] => -0.41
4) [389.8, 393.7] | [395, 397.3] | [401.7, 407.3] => -0.02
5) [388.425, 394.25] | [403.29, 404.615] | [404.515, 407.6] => -0.17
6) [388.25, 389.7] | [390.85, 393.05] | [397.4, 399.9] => -0.01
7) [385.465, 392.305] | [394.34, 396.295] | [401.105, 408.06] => -0.02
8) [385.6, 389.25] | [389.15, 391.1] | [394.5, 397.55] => 0.08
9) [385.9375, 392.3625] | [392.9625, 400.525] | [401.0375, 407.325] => -0.22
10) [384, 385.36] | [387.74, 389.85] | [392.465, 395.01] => -0.09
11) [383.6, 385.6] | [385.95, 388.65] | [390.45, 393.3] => -0.07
